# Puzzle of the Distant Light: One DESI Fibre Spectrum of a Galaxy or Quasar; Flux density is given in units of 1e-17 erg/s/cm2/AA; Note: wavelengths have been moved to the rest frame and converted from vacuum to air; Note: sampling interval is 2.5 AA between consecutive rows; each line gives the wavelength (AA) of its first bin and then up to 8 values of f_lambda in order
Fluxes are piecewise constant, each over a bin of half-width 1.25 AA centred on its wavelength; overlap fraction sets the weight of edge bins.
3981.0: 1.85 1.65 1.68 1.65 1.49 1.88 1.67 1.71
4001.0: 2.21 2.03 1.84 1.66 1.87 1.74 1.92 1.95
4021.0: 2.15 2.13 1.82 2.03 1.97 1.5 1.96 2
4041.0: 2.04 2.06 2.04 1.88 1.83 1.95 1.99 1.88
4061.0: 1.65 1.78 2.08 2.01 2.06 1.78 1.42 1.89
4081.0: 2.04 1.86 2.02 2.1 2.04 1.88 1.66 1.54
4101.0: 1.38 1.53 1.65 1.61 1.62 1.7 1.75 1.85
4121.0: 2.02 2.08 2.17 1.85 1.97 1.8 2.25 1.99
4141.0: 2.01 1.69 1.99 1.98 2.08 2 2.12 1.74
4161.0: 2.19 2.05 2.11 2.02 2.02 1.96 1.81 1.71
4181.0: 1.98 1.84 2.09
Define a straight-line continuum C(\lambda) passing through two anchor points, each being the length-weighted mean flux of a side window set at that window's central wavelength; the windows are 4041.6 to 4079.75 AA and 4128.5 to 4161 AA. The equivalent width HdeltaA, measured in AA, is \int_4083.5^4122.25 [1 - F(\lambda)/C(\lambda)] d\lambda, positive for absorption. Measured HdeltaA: 3.42 AA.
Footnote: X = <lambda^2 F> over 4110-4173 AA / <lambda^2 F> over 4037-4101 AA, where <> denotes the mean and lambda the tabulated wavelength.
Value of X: 1.08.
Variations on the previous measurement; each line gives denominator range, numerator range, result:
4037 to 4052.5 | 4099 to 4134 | 0.93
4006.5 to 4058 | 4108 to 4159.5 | 1.05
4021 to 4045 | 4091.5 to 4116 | 0.87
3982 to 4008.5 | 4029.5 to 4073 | 1.11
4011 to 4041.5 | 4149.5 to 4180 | 1.10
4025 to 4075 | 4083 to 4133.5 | 0.98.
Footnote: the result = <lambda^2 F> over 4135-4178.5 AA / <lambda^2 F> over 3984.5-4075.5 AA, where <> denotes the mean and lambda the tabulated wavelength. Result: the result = 1.13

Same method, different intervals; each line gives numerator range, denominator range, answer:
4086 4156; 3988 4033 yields 1.05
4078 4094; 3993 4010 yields 1.11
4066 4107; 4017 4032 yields 0.93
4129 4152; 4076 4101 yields 1.10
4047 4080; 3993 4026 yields 1.01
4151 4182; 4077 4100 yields 1.09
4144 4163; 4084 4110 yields 1.18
